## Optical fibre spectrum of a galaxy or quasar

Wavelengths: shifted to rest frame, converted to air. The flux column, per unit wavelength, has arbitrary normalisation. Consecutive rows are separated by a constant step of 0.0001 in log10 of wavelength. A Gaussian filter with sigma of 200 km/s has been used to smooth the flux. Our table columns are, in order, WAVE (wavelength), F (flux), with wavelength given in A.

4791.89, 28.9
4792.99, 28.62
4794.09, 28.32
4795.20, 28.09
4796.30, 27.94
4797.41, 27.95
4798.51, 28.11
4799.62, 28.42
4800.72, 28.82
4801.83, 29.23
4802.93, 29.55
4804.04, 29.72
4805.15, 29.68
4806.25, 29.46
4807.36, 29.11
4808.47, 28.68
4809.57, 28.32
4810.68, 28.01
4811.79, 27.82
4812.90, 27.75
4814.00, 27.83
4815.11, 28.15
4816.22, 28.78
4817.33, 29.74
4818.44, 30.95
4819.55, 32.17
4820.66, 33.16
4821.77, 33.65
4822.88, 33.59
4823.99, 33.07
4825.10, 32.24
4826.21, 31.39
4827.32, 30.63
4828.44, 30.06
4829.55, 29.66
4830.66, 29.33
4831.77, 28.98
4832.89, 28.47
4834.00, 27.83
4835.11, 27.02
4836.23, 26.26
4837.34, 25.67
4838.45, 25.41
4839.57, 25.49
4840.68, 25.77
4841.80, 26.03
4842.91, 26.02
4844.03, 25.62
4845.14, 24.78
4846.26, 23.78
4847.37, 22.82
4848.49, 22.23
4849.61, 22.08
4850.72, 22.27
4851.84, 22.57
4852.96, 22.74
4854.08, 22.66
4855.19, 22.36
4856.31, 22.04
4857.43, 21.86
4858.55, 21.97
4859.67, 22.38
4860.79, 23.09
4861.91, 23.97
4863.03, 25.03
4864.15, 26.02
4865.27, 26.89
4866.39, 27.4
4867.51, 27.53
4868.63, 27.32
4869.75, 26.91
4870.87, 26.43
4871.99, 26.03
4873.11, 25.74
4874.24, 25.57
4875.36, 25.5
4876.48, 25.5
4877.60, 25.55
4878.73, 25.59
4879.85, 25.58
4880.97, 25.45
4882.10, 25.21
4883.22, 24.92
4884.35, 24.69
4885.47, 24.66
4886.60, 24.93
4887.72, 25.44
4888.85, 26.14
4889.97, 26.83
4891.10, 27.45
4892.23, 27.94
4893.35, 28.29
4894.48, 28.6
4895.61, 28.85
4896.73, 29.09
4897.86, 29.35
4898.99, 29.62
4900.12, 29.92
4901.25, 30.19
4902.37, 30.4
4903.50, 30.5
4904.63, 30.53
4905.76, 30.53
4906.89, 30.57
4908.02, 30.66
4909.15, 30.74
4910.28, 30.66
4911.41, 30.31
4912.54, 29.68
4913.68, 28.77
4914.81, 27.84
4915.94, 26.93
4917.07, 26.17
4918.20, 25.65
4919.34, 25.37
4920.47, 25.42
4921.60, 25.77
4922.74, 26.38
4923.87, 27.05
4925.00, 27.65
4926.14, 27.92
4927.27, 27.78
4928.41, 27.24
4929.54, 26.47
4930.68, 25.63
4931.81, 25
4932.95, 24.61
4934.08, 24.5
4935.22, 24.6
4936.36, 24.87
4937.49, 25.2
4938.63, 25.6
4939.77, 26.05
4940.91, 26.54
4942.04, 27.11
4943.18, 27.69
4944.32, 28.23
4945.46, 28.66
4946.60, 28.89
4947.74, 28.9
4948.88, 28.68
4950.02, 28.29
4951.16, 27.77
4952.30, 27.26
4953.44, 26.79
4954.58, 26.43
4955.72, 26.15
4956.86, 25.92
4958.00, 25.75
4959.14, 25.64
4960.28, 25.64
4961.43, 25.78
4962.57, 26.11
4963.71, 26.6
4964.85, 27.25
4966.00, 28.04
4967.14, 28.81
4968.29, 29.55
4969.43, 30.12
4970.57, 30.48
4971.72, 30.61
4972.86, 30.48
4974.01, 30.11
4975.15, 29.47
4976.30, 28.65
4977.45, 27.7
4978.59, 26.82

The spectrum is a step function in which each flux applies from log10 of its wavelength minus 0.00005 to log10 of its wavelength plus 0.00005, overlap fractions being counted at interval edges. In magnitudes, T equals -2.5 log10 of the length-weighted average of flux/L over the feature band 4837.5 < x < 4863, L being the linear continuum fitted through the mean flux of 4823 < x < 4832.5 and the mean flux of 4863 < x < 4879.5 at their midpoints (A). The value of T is 0.20 mag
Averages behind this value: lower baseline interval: 30.7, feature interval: 23.6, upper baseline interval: 26.2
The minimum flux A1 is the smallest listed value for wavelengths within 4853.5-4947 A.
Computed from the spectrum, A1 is 21.86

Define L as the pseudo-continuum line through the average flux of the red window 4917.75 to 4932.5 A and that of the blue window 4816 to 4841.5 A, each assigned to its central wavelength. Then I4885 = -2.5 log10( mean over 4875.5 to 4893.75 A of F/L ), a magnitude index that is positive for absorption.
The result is 0.07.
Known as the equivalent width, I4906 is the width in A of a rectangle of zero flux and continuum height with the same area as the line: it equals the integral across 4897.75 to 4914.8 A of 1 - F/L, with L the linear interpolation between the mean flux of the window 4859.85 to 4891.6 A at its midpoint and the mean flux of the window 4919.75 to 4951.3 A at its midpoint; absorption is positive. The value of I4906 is -2.5 A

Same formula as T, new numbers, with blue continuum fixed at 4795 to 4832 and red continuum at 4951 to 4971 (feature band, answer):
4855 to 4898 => 0.12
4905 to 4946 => 0.02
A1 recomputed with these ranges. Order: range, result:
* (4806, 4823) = 27.75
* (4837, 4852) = 22.08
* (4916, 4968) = 24.5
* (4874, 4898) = 24.66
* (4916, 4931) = 25.37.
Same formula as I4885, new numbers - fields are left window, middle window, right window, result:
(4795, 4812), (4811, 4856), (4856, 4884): -0.01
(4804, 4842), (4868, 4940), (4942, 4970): 0.04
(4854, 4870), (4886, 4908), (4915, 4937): -0.13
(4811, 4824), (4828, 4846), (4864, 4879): 0.08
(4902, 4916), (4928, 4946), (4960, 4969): 0.10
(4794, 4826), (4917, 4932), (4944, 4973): 0.07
